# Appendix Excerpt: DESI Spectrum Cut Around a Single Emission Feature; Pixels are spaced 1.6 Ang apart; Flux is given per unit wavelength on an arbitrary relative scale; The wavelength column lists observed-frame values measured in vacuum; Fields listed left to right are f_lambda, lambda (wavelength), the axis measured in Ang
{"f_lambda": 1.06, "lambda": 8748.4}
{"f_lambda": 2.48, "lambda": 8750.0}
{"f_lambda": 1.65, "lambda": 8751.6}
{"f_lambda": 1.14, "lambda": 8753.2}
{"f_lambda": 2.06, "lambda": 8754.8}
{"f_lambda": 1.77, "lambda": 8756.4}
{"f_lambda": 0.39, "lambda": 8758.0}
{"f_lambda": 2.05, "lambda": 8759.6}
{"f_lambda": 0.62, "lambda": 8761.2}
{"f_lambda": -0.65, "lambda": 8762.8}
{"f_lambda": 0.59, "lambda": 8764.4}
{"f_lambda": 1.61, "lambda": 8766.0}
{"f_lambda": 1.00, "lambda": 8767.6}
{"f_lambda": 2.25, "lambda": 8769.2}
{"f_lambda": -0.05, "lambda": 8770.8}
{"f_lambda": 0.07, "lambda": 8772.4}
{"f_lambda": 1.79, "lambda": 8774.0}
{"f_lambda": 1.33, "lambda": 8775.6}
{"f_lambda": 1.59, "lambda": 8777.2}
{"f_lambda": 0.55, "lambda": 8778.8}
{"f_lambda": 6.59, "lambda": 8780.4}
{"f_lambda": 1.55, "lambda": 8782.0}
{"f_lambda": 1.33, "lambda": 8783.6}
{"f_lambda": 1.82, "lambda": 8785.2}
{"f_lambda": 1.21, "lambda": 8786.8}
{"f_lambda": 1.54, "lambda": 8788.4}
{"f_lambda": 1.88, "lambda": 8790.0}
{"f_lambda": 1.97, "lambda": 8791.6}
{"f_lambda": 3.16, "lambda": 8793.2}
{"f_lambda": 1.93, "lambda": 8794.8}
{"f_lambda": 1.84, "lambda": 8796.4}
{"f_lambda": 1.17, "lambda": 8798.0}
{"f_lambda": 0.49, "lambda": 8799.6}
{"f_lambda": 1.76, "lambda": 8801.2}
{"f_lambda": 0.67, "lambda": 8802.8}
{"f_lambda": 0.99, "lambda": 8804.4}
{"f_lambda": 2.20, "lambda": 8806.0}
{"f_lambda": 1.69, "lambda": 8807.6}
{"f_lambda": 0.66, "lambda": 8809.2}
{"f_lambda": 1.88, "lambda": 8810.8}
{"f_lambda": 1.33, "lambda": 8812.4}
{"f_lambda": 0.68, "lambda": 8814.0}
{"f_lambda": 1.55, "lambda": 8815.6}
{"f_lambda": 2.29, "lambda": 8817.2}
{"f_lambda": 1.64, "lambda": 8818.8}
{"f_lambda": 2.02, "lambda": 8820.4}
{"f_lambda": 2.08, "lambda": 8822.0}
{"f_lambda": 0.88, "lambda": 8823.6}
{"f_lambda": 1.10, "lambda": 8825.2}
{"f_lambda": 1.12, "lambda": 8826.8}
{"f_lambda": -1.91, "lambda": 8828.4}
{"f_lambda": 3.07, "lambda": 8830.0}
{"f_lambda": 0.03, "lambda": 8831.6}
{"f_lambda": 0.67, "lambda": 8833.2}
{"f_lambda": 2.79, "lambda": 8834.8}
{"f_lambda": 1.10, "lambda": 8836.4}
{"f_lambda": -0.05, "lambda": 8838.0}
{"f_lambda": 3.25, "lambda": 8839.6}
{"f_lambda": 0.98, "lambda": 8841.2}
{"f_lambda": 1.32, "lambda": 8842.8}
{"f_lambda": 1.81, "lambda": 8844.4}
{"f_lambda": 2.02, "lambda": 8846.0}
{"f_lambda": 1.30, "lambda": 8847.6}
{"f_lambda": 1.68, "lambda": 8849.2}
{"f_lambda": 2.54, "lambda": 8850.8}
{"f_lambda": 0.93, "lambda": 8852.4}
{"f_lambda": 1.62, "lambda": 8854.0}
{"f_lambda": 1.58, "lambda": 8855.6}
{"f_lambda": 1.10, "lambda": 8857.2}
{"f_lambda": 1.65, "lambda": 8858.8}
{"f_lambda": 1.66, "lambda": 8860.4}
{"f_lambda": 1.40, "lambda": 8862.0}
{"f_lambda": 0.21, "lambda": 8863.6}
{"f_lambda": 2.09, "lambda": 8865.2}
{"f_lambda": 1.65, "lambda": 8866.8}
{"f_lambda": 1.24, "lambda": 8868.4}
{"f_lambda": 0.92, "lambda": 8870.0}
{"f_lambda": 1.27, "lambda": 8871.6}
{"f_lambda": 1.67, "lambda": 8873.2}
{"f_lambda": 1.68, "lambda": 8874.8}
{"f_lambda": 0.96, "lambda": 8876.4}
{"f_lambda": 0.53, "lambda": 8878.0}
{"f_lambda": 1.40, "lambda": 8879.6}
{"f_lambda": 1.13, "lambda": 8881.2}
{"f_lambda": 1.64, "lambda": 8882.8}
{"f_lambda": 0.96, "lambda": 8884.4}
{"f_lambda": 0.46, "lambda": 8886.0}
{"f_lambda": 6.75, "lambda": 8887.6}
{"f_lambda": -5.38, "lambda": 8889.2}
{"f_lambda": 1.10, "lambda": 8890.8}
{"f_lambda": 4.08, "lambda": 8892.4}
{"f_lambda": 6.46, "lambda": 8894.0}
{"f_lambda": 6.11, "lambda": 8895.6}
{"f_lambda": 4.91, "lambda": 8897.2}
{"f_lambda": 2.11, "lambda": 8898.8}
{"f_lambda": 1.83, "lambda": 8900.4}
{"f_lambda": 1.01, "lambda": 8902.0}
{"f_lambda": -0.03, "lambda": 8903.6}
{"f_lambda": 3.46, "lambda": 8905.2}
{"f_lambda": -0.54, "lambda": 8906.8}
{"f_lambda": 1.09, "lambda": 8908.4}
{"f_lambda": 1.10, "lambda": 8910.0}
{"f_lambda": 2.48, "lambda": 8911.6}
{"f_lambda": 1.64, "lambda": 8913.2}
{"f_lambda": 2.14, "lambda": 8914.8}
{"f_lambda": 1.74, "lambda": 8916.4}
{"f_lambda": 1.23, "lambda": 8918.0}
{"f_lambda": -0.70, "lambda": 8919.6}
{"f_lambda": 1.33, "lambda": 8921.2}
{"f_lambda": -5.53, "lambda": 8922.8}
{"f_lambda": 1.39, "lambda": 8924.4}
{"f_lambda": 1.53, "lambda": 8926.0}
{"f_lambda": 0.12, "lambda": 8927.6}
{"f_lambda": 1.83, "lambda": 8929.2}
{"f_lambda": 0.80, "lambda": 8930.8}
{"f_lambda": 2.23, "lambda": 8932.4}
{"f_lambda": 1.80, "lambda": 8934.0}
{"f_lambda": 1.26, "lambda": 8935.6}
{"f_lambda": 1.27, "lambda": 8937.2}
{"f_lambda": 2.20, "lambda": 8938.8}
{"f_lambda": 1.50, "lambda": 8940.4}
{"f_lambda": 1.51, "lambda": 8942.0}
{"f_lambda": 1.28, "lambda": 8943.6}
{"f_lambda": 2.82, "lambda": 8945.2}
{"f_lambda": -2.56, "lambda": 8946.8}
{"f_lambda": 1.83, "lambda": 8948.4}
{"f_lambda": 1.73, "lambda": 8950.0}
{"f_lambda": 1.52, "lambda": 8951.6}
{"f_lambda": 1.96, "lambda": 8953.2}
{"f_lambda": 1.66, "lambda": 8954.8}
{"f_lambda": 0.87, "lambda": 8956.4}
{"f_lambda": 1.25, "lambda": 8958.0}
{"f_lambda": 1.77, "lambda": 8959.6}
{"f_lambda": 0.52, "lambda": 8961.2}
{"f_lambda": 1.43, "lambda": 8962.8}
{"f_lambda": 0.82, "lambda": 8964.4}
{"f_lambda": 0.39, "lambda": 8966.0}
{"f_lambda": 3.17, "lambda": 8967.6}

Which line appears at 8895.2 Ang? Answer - H-beta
